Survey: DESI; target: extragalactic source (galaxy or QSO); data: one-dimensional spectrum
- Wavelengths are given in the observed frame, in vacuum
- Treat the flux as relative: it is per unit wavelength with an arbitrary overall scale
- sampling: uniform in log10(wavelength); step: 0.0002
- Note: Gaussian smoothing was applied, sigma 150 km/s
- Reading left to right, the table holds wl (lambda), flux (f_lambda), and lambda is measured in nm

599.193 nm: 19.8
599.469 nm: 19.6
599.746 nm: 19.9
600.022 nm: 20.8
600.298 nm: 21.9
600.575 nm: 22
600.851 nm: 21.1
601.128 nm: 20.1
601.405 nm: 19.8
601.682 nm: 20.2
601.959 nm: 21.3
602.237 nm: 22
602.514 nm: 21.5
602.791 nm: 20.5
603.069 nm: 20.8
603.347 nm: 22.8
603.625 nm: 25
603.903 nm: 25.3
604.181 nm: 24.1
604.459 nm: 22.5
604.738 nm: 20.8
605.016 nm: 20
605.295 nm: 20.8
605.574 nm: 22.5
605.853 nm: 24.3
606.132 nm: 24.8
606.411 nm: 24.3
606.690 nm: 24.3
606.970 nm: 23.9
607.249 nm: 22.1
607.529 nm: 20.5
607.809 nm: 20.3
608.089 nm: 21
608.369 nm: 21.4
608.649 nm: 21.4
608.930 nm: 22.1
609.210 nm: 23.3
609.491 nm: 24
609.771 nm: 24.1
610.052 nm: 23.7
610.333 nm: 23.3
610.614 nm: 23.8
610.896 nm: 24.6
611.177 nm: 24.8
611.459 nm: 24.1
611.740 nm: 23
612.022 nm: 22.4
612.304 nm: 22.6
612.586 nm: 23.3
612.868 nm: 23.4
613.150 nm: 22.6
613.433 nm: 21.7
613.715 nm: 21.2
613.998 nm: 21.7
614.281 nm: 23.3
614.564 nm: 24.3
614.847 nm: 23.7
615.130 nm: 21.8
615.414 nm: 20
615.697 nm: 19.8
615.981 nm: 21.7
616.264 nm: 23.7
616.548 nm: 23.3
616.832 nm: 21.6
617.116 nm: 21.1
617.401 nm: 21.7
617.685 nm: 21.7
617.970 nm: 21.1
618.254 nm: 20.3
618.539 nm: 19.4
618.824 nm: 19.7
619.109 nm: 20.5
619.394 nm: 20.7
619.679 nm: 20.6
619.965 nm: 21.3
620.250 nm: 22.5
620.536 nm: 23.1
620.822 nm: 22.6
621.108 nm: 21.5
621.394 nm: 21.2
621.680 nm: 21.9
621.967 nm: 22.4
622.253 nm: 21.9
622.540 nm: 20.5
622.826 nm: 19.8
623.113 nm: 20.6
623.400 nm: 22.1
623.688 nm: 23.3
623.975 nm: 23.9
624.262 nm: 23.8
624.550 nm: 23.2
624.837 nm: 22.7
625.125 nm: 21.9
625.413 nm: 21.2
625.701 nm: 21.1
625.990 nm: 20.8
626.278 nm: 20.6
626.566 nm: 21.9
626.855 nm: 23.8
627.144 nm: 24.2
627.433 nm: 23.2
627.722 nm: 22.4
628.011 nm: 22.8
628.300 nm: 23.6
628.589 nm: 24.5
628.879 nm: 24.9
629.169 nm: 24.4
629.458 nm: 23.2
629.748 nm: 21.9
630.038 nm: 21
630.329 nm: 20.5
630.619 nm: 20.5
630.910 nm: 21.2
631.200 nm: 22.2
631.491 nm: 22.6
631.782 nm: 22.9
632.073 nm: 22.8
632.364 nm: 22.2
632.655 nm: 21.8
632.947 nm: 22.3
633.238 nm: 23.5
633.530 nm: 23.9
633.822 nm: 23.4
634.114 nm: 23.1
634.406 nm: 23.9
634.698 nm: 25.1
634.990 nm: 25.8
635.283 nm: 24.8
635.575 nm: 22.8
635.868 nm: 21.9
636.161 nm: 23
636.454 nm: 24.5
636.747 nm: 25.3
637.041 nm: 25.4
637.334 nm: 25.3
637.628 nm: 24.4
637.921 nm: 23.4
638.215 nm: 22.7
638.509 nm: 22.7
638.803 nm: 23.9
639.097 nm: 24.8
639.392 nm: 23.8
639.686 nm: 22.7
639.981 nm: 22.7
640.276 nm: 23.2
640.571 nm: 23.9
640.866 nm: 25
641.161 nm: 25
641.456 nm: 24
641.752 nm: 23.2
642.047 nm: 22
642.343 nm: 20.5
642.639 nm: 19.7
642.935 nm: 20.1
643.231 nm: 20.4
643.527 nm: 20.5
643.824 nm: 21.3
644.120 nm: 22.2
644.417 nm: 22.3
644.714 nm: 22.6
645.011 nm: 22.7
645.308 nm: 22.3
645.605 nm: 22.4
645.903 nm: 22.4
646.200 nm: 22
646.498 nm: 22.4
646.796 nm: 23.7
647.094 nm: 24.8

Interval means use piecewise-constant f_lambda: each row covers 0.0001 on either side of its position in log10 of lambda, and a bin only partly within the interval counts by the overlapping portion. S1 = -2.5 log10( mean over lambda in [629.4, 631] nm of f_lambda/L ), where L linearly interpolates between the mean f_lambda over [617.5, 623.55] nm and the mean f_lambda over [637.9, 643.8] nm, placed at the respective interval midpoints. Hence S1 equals 0.03 mag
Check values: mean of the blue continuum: 21.2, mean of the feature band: 21.3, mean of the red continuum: 22.7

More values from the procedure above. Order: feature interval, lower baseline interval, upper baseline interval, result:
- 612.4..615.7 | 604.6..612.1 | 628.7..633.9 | 0.02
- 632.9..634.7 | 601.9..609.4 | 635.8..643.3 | -0.02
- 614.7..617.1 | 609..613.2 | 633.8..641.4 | 0.08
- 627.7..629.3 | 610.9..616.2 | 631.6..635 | -0.03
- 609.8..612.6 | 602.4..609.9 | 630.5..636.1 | -0.05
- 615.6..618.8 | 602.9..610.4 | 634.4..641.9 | 0.09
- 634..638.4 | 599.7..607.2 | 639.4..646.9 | -0.08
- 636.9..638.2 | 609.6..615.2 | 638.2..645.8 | -0.08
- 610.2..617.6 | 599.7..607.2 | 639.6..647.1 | -0.02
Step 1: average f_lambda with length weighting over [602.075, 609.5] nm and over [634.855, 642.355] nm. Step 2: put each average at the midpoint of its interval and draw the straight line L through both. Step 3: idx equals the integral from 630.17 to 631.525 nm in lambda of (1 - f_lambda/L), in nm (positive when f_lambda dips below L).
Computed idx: 0.12 nm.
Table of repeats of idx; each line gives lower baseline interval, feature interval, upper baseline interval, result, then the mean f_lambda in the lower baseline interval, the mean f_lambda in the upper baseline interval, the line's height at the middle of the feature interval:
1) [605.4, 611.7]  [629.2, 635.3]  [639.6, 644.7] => -0.07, 23.1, 22.3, 22.5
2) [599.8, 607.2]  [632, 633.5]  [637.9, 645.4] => -0.01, 22.2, 22.6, 22.5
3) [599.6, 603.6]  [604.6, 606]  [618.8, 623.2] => -0.03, 21.2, 21.4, 21.2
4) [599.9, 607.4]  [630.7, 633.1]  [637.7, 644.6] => 0.03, 22.2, 22.6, 22.5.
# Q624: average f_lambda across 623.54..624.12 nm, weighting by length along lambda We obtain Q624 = 23.6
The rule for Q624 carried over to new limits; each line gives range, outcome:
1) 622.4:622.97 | 20.2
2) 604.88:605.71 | 21.1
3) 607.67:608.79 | 21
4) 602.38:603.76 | 22.1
